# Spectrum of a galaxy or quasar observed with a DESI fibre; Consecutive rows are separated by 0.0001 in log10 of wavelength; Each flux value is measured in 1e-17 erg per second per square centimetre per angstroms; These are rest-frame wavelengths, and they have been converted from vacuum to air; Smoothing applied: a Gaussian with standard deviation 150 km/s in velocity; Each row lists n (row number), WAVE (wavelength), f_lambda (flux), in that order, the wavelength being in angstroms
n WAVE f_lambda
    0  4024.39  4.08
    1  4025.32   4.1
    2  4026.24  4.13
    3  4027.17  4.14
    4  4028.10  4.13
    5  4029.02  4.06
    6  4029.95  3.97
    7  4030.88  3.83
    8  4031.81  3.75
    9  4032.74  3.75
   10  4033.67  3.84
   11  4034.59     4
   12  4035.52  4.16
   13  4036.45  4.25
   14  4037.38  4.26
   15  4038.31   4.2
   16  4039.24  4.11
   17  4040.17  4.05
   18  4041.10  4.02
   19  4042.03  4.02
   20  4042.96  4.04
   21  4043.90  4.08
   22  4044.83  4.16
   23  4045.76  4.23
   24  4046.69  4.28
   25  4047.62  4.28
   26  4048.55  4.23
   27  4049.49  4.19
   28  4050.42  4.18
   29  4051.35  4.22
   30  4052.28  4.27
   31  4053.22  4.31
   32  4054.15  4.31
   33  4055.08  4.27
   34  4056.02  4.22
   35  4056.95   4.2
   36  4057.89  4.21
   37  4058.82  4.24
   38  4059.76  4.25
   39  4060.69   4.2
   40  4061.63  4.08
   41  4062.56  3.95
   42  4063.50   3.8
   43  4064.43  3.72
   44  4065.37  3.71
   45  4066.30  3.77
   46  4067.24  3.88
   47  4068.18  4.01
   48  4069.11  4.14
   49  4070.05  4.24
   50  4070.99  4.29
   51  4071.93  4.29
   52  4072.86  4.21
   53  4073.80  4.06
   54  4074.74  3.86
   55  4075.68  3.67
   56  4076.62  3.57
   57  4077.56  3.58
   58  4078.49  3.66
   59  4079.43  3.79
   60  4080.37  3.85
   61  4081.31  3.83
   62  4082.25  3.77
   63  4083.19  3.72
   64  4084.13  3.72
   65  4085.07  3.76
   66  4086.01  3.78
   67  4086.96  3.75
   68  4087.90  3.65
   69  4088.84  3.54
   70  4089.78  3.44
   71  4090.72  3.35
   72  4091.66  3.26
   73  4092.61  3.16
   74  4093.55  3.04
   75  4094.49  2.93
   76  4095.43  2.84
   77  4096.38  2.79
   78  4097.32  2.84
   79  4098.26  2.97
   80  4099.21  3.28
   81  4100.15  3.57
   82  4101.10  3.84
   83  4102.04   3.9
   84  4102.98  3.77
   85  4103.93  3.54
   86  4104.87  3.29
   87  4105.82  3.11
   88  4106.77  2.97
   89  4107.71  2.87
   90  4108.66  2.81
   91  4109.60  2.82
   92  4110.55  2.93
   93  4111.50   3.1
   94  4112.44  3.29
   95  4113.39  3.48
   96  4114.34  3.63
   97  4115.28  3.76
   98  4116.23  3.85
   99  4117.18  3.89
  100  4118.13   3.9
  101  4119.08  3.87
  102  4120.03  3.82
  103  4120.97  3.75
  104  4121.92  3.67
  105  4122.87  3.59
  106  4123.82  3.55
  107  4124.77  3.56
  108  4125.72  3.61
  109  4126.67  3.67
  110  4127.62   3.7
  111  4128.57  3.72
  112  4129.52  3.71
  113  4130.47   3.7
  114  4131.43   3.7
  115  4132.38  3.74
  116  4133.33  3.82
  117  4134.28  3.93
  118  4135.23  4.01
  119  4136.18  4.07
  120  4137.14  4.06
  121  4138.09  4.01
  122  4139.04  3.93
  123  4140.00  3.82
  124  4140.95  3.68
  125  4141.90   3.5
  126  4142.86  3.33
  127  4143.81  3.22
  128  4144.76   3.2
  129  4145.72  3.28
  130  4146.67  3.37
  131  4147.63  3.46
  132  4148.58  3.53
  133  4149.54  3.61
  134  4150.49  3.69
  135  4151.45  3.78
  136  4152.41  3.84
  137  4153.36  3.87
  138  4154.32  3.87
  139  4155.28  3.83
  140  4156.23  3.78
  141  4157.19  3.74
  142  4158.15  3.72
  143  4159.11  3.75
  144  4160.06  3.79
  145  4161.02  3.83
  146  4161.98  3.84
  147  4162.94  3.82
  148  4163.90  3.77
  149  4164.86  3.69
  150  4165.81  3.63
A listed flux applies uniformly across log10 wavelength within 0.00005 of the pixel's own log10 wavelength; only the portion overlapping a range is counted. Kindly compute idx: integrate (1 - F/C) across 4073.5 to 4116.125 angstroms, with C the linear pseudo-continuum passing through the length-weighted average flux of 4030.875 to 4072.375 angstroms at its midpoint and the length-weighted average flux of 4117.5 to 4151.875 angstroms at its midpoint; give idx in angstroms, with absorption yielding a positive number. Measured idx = 5.1 angstroms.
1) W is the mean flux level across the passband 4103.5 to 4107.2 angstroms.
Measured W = 3.22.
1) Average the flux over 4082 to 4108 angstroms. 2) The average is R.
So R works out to 3.37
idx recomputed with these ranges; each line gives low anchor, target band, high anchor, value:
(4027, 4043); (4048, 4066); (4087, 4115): -1.7 angstroms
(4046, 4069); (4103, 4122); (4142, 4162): 2.0 angstroms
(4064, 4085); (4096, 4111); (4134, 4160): 2.4 angstroms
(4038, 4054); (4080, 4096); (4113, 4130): 1.8 angstroms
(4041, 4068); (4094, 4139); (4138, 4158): 3.2 angstroms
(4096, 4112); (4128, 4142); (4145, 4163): -1.3 angstroms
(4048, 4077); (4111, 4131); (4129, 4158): 0.8 angstroms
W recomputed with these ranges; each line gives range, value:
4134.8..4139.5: 4.02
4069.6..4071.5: 4.25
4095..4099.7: 2.95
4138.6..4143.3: 3.65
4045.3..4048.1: 4.27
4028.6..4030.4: 4.01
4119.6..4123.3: 3.71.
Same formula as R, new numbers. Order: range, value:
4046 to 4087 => 4.01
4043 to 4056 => 4.22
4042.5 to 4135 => 3.73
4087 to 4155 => 3.52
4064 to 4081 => 3.91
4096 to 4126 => 3.43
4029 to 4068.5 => 4.08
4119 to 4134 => 3.7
